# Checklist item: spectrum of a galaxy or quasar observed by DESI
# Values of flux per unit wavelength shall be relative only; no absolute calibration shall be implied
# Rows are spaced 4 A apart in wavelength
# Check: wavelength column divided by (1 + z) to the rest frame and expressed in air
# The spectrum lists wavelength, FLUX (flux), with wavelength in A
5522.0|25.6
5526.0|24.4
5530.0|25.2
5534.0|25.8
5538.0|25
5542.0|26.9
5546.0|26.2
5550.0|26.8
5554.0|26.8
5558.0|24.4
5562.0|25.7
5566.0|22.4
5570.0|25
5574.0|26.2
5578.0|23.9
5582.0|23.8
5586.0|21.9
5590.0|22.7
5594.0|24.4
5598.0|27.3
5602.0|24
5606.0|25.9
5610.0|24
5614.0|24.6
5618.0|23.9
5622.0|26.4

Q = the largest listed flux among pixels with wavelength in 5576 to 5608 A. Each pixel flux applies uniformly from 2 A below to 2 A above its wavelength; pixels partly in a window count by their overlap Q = 27.3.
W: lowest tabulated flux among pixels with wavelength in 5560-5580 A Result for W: 22.4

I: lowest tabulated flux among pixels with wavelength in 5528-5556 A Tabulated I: 25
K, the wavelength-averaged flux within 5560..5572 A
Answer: 24.4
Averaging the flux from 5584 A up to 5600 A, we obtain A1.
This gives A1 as 24.1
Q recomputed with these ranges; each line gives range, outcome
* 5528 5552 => 26.9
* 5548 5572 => 26.8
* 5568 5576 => 26.2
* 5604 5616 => 25.9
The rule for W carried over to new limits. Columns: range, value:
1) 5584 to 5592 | 21.9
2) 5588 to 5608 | 22.7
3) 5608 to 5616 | 24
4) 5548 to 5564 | 24.4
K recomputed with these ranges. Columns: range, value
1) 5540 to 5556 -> 26.7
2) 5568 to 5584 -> 24.7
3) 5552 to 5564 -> 25.6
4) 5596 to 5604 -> 25.6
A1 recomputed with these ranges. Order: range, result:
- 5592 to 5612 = 25.1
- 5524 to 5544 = 25.5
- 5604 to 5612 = 24.9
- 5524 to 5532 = 24.8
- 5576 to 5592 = 23.1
